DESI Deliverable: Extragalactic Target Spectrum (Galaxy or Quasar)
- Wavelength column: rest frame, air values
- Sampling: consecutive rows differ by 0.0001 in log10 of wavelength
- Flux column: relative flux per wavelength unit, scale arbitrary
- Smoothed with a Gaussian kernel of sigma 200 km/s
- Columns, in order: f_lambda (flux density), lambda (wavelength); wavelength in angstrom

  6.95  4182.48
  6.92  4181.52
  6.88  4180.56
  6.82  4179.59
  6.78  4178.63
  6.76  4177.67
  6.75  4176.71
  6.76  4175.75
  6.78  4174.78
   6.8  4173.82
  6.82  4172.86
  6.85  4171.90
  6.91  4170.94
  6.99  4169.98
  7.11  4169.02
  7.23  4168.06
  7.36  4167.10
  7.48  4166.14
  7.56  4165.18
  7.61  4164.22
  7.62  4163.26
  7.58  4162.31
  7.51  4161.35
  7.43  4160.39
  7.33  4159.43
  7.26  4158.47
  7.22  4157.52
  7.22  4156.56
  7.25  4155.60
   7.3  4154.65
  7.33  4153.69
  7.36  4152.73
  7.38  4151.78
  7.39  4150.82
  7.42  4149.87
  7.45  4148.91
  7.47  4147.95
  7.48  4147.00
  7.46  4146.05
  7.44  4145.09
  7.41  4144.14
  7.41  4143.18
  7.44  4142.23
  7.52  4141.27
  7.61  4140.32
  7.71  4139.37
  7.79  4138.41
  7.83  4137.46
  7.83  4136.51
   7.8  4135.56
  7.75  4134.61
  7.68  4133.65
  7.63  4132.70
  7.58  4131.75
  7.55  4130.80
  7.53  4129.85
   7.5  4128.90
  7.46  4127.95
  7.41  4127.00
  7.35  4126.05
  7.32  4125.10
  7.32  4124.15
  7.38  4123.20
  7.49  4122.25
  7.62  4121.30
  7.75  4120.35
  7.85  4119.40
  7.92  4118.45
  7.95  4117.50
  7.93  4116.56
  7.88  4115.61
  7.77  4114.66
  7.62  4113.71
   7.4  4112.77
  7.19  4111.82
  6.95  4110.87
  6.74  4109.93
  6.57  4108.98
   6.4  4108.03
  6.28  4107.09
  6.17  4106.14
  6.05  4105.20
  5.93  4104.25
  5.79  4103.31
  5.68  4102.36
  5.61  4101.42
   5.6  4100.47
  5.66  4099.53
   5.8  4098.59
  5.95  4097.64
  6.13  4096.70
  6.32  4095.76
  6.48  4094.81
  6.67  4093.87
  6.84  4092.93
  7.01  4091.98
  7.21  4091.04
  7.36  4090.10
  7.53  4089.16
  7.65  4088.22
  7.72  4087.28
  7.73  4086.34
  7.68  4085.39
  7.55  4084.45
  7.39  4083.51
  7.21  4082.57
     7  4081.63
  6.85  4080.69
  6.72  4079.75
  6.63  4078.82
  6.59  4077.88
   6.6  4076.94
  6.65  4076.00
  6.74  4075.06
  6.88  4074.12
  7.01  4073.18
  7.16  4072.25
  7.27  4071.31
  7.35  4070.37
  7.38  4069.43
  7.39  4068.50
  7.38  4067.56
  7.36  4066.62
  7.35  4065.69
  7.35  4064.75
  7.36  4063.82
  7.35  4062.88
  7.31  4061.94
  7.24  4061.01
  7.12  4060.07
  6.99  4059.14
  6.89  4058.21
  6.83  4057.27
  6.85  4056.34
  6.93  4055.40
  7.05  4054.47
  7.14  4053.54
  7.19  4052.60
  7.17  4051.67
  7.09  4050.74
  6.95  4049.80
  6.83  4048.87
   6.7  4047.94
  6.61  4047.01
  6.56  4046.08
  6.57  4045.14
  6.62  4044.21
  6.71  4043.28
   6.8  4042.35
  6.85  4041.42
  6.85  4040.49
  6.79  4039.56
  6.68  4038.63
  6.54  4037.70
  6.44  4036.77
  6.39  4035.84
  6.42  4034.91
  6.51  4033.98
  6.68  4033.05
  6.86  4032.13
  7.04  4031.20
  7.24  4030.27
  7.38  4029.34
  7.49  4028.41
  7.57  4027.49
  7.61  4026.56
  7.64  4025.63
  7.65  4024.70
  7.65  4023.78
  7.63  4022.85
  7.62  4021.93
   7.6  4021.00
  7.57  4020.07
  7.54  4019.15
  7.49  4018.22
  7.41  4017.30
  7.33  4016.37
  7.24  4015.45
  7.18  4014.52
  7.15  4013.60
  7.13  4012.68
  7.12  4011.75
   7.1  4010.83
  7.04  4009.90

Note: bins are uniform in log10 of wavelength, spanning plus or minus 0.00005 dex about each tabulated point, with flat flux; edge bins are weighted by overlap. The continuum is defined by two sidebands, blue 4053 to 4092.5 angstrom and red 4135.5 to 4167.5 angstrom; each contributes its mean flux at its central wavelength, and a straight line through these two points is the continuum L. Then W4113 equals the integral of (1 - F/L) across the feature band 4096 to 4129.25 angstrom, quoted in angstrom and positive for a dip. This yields 1.95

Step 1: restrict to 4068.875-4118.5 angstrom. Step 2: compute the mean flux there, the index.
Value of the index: 6.86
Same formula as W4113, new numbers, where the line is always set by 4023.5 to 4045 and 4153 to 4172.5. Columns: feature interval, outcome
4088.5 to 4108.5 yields 2.3 angstrom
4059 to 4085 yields -0.2 angstrom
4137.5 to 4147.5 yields -0.4 angstrom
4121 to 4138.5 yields -0.8 angstrom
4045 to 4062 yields 0.2 angstrom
